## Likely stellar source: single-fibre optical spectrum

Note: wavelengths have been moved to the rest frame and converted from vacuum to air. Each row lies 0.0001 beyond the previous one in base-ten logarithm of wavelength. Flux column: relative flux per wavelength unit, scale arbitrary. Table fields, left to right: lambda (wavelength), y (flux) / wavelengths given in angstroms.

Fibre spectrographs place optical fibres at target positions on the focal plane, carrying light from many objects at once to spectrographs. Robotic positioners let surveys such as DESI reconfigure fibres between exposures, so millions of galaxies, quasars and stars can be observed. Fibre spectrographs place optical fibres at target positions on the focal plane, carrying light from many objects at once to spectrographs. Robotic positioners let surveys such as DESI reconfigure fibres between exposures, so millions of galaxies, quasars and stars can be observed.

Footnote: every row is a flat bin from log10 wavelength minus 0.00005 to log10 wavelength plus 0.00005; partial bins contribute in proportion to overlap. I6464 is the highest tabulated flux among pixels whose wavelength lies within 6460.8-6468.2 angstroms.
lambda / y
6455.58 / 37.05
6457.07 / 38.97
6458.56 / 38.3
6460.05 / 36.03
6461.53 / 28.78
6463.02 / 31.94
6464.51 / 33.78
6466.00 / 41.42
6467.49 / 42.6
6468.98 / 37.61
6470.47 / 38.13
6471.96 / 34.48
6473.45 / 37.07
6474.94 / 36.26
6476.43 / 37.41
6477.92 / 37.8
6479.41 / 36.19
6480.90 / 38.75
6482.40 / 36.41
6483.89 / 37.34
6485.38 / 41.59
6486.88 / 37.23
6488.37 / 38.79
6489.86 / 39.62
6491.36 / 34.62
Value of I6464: 42.6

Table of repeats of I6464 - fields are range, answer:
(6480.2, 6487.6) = 41.59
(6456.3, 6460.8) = 38.97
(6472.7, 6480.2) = 37.8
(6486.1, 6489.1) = 38.79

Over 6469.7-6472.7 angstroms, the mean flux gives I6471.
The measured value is 36.3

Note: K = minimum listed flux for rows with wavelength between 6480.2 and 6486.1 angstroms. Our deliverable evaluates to 36.41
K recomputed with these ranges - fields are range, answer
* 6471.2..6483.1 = 34.48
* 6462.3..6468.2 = 31.94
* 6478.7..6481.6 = 36.19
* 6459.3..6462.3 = 28.78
